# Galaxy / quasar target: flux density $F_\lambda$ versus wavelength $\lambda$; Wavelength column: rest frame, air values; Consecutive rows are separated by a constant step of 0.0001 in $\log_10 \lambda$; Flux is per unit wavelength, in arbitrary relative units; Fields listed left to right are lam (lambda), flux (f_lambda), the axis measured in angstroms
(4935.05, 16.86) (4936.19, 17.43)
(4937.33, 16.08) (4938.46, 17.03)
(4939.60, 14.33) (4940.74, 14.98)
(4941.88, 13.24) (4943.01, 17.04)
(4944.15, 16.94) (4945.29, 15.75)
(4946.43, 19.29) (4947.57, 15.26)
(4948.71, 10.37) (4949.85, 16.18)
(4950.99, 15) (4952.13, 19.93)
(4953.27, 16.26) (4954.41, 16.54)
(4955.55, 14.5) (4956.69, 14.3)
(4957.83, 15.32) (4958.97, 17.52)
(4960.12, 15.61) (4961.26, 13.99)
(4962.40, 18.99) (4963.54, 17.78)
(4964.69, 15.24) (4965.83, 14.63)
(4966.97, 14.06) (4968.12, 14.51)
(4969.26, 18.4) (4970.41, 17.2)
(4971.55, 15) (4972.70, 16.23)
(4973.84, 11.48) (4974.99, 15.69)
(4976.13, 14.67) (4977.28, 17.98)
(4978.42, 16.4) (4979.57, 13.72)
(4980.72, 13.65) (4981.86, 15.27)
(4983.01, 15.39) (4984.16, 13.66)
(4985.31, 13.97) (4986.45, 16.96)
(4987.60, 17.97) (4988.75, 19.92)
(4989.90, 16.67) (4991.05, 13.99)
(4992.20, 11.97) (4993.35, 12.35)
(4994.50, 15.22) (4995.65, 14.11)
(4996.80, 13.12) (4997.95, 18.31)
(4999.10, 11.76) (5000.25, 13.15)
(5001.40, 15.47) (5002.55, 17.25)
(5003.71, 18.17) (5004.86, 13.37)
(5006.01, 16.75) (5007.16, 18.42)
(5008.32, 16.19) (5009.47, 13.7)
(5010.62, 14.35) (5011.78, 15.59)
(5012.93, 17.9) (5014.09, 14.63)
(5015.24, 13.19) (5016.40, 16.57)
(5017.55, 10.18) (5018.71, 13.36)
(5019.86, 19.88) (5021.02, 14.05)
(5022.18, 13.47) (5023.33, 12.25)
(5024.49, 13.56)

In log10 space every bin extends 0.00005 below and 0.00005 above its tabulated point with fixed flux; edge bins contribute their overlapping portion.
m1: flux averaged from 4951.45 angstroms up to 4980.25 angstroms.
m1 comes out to 15.8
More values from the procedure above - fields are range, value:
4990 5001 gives 13.9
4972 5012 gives 15.2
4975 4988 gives 15.4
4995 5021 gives 15.2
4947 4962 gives 15.5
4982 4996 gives 15.2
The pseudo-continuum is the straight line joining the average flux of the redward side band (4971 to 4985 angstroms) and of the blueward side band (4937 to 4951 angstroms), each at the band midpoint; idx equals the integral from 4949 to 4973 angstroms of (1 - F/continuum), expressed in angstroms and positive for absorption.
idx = -1.2 angstroms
